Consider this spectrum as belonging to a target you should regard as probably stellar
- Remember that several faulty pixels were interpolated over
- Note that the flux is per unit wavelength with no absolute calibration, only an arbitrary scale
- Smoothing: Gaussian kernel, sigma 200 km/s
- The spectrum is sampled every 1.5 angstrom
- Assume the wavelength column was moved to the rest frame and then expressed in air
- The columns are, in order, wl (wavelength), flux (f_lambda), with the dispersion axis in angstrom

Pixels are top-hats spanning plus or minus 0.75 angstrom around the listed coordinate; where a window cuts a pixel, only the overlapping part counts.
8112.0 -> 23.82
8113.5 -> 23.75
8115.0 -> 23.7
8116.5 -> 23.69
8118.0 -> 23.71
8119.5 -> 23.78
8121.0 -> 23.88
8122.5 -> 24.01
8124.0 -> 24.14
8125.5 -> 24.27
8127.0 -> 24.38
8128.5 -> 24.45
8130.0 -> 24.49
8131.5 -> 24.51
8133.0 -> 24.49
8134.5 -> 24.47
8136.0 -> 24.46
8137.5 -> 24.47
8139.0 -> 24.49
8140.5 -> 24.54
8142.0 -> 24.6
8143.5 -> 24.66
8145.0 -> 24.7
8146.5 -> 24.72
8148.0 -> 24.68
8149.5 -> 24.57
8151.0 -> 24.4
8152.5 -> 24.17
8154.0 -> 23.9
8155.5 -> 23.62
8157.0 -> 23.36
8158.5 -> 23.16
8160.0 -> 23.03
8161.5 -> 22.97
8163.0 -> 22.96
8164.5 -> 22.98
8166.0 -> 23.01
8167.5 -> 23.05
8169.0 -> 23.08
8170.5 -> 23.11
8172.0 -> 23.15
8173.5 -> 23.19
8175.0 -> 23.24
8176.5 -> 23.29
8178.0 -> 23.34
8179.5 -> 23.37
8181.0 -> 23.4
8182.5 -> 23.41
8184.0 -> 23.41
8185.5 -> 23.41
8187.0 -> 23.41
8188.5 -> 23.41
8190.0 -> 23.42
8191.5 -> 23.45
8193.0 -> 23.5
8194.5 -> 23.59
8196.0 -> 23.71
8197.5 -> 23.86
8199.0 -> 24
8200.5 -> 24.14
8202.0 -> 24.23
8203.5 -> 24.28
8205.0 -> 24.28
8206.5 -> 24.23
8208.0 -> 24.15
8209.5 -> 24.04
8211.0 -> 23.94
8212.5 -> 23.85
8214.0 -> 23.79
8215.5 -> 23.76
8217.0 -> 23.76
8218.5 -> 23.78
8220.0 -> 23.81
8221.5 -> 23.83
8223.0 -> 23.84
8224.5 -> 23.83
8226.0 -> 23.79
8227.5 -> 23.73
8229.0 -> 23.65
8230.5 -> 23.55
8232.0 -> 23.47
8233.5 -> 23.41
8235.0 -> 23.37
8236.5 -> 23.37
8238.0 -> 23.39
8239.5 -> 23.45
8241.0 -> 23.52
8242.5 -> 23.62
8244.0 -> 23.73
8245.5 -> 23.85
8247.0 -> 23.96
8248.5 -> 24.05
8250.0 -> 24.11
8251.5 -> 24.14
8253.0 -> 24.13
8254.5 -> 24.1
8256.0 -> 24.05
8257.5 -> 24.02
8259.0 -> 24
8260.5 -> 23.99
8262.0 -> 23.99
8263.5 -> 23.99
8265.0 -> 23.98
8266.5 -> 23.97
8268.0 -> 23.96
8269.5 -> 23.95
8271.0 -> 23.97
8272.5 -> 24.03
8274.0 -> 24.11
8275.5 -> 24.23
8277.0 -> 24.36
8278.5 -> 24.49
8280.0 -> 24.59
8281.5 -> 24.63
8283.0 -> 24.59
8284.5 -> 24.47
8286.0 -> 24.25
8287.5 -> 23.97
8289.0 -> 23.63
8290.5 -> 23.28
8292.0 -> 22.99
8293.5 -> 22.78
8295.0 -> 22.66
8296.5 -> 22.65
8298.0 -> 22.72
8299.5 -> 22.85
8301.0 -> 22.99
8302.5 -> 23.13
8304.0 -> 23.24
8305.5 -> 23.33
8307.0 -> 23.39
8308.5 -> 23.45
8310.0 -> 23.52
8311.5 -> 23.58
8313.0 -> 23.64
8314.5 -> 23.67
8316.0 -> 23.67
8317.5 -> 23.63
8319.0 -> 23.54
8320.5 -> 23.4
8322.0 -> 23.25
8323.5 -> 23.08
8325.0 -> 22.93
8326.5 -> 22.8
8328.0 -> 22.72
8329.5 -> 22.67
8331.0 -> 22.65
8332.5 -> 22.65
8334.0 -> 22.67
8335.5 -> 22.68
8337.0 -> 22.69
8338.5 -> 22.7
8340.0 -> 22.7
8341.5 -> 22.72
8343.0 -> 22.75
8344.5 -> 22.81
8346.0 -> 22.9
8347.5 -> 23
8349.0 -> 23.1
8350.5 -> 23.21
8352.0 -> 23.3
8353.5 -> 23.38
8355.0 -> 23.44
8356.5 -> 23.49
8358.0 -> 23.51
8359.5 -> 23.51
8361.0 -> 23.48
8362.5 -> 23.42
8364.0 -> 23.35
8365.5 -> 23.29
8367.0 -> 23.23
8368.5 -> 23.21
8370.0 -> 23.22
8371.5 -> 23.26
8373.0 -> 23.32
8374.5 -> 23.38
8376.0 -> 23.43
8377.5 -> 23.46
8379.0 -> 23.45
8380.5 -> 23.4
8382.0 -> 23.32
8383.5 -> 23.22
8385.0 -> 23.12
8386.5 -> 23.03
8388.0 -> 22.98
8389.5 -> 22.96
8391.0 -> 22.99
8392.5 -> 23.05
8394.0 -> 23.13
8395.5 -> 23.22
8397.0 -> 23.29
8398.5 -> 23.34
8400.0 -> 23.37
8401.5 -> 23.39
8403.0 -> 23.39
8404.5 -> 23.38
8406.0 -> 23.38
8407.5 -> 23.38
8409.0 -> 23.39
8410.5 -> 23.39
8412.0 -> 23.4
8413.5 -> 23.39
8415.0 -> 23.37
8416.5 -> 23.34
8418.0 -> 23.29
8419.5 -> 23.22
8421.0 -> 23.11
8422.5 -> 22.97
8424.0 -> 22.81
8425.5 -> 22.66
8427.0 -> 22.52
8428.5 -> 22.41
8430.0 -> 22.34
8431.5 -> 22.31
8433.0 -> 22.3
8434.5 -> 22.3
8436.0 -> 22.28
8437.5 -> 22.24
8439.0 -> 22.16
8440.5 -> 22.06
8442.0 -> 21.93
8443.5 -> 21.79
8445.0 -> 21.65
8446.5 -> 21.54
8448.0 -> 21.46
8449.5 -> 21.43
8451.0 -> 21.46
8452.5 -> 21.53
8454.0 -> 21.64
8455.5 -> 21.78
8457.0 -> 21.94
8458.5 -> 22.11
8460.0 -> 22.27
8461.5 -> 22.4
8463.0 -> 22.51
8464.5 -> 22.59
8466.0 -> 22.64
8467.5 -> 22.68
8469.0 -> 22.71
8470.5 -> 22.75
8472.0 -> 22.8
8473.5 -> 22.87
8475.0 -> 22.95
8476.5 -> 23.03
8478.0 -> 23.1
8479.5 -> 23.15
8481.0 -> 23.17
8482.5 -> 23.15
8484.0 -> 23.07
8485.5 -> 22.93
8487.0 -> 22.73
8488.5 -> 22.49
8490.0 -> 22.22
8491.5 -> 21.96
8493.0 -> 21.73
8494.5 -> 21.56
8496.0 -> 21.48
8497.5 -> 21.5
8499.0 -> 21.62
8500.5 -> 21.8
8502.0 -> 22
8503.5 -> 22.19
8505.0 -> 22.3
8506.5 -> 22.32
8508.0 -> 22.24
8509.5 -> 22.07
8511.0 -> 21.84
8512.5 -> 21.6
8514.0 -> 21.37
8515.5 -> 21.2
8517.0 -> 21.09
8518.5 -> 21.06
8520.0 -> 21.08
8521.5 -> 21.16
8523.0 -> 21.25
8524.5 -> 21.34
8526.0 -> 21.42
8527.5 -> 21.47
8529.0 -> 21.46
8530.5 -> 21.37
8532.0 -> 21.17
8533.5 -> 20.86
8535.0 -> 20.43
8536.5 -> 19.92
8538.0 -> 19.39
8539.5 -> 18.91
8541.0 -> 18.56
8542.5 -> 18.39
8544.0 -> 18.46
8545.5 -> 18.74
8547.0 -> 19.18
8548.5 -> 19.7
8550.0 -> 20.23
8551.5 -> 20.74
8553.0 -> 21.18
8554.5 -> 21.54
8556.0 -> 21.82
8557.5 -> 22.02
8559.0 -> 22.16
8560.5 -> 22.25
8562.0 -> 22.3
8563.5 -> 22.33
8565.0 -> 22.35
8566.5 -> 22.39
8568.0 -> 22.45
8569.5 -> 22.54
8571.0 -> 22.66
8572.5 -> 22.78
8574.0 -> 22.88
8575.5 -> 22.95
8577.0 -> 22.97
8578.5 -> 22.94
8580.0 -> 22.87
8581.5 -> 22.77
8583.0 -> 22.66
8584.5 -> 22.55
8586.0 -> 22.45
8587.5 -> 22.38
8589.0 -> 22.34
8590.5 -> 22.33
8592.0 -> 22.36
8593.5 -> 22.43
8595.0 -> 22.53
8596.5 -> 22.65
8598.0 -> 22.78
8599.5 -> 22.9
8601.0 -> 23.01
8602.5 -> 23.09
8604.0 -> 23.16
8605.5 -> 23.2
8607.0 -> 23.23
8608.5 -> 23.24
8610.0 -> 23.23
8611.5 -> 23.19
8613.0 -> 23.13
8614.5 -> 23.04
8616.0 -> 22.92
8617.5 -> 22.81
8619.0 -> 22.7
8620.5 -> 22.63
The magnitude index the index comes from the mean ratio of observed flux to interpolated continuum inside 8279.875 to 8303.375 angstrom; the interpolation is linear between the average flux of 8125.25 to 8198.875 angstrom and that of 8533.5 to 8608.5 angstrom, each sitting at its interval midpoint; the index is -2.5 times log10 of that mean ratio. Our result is -0.02 mag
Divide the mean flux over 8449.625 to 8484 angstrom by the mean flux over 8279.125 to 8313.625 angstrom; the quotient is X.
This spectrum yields 0.96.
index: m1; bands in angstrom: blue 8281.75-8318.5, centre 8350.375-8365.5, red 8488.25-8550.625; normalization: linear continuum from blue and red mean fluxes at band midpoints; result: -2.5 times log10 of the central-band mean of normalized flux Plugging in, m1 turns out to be -0.03 mag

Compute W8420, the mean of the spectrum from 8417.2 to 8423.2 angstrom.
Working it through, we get 23.2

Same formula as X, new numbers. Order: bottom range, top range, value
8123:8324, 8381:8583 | 0.93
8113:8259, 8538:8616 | 0.92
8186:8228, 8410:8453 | 0.94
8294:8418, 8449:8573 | 0.93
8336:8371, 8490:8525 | 0.94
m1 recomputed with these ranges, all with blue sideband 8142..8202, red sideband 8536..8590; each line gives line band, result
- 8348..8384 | -0.038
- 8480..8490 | -0.047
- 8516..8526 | 0.026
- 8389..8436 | -0.036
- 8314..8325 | -0.029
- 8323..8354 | -0.008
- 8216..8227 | -0.021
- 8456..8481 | -0.033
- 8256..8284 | -0.050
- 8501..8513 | -0.014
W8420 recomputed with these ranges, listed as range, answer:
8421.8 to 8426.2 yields 22.8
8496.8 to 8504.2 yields 21.8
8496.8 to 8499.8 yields 21.6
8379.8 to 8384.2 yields 23.3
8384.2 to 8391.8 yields 23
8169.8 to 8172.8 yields 23.1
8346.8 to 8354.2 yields 23.2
